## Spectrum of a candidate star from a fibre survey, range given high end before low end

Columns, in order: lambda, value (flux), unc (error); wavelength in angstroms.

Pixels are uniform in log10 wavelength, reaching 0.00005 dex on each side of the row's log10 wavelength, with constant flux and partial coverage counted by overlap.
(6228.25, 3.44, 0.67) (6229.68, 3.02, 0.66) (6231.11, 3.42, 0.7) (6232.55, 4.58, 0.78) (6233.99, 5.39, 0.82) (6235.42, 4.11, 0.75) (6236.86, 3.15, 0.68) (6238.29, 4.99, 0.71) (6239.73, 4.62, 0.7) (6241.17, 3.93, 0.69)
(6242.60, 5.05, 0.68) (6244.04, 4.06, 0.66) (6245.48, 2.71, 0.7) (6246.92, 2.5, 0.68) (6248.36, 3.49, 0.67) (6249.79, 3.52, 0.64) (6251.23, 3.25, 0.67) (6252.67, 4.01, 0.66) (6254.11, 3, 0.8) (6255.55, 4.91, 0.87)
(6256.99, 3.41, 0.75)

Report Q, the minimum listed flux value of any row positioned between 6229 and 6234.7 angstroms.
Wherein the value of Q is 3.02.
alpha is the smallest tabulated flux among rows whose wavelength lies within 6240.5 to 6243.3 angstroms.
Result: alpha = 3.93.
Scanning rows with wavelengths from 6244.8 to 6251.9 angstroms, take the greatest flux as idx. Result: 3.52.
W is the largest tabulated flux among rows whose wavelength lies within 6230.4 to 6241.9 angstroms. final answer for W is 5.39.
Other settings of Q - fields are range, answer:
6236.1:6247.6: 2.5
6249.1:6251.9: 3.25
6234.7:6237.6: 3.15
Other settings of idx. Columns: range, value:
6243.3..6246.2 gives 4.06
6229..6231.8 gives 3.42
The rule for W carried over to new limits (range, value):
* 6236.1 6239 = 4.99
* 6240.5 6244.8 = 5.05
